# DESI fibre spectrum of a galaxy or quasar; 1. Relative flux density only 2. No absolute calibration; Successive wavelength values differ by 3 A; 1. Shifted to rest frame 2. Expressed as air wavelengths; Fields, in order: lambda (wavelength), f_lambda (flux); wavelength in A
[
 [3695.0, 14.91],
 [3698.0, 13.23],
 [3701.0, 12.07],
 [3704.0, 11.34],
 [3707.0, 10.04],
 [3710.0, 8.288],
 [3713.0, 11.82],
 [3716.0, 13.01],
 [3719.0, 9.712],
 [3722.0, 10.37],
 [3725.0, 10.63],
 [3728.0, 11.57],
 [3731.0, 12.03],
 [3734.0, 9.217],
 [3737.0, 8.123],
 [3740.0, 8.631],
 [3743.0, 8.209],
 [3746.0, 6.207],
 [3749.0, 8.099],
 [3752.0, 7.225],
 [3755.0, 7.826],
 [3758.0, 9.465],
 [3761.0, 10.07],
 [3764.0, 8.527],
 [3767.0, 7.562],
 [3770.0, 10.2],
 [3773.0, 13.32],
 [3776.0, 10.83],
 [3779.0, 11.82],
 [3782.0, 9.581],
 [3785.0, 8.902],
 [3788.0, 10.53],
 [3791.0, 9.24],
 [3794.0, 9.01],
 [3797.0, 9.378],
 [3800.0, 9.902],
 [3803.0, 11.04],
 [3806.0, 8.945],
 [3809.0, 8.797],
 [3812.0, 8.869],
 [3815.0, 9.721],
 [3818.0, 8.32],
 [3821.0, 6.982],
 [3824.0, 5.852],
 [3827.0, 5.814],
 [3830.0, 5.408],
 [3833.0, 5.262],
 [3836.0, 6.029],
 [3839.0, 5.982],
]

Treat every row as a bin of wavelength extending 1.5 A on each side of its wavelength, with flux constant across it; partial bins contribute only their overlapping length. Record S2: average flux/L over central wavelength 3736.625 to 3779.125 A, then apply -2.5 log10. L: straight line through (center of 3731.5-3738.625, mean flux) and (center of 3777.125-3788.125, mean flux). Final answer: 0.08 mag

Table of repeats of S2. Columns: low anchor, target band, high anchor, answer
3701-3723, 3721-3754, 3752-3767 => 0.07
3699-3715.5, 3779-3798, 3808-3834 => -0.16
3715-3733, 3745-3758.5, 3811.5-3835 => 0.28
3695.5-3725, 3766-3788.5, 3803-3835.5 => -0.16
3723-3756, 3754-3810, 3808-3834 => -0.21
